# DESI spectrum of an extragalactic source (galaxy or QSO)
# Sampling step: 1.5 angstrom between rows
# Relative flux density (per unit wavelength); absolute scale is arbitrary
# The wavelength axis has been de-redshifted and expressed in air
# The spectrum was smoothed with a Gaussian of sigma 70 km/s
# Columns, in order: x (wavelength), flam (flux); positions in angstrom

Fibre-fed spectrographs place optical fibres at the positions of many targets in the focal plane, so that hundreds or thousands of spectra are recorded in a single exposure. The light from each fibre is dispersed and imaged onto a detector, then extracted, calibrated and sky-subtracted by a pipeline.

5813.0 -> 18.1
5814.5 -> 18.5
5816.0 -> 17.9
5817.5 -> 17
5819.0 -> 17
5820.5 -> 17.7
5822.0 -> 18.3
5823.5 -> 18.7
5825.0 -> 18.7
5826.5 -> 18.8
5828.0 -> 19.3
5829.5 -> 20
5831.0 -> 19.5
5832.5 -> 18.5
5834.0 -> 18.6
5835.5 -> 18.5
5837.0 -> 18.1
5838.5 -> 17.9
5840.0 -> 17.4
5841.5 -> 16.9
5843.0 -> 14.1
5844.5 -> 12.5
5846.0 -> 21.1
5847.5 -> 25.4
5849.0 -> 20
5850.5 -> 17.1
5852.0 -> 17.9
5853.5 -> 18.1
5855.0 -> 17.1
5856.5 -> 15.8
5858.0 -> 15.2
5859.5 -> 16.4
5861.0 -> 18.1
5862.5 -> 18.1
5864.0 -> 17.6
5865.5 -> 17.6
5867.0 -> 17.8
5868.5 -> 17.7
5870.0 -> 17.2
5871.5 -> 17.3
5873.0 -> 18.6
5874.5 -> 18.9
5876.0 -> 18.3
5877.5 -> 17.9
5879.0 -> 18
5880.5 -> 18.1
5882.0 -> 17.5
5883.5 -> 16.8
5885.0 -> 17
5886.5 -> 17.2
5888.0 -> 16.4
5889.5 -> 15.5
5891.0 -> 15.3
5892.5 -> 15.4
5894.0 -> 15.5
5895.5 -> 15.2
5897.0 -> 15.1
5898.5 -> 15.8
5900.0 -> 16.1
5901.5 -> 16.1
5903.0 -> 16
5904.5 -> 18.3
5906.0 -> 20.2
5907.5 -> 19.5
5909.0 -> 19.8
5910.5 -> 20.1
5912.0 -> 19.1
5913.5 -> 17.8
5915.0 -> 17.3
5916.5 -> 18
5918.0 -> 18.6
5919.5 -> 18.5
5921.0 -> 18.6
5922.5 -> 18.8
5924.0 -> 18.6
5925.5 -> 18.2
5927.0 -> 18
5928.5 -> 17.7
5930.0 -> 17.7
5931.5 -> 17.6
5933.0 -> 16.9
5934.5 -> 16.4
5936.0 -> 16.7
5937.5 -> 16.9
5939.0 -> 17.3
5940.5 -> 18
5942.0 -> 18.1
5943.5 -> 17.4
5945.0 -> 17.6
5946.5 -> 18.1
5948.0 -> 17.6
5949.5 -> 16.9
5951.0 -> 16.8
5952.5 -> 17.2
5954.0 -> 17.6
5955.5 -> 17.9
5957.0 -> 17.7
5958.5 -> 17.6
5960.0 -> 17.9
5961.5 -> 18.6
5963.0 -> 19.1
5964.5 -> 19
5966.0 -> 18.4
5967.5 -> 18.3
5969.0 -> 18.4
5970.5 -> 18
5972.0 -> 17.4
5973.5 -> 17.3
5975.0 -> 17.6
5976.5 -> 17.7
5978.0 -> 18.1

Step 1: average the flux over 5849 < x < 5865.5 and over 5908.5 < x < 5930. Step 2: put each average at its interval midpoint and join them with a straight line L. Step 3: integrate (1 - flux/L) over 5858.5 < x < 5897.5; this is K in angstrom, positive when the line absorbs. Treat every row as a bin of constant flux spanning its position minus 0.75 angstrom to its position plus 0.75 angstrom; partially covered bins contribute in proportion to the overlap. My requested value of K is 1.3 angstrom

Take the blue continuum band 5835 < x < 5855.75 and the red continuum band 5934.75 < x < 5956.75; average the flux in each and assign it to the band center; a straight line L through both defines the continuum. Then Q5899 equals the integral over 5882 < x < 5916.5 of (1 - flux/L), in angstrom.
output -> 1.1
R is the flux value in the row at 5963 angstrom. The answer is 19.1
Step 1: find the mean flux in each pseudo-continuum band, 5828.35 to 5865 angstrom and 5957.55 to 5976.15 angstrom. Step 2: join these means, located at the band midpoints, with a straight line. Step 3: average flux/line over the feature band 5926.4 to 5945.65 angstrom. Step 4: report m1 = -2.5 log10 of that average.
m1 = 0.04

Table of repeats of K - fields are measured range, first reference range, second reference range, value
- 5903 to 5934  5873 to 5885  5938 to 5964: -1.00 angstrom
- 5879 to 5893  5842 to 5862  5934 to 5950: 0.67 angstrom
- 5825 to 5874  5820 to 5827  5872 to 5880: 1.12 angstrom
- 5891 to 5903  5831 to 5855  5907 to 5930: 1.84 angstrom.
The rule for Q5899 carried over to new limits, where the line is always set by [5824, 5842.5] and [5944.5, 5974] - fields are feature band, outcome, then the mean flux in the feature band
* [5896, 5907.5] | 0.8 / 16.9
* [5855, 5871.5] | 1.0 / 17.2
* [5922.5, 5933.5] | 0.1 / 17.9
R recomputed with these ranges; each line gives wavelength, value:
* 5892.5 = 15.4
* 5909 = 19.8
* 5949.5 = 16.9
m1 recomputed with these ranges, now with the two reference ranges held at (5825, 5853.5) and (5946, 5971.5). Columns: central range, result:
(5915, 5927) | -0.02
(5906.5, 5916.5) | -0.04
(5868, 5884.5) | 0.03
